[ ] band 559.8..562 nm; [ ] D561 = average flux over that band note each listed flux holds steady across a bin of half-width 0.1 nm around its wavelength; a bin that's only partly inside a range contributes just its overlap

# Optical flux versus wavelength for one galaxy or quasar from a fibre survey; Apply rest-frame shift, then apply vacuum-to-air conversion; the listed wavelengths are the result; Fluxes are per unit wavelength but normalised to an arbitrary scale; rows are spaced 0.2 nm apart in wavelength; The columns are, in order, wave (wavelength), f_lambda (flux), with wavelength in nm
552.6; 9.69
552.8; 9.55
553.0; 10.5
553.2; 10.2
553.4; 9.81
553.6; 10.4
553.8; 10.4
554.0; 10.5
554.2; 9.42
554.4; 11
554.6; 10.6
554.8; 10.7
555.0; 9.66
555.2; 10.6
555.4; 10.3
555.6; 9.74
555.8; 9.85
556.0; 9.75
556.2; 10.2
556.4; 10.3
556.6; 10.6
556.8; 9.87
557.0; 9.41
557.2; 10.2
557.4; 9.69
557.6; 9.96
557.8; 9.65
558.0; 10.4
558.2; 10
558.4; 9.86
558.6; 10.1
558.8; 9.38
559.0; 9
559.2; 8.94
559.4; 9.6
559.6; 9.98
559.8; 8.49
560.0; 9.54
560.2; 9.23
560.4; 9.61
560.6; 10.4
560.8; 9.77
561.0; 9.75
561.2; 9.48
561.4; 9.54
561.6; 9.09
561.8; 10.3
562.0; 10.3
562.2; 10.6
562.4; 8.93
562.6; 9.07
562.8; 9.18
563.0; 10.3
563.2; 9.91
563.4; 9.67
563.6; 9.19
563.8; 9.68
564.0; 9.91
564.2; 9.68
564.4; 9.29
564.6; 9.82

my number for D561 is 9.65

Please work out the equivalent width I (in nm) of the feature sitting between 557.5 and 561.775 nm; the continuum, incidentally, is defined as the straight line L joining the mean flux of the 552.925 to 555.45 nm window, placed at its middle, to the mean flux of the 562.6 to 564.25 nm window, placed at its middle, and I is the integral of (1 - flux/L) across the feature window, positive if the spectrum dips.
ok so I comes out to 0.131 nm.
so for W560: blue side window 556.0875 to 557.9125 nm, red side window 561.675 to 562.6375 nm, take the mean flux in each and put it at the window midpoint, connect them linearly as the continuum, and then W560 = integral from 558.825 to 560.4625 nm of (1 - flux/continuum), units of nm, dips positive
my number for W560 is 0.10 nm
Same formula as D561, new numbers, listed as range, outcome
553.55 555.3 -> 10.4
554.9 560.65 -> 9.8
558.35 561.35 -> 9.54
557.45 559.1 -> 9.79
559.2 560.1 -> 9.35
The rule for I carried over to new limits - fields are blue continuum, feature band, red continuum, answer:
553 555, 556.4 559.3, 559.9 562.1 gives 0.05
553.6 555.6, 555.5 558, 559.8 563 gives 0.04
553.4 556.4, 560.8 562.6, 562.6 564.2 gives 0.01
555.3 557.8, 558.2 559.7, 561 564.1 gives 0.04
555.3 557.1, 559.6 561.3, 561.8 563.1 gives 0.05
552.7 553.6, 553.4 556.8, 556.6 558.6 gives -0.08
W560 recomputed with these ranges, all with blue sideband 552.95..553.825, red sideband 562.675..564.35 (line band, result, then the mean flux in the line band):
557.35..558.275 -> 0.00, 9.95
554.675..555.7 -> -0.01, 10.2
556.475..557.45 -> 0.01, 9.98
